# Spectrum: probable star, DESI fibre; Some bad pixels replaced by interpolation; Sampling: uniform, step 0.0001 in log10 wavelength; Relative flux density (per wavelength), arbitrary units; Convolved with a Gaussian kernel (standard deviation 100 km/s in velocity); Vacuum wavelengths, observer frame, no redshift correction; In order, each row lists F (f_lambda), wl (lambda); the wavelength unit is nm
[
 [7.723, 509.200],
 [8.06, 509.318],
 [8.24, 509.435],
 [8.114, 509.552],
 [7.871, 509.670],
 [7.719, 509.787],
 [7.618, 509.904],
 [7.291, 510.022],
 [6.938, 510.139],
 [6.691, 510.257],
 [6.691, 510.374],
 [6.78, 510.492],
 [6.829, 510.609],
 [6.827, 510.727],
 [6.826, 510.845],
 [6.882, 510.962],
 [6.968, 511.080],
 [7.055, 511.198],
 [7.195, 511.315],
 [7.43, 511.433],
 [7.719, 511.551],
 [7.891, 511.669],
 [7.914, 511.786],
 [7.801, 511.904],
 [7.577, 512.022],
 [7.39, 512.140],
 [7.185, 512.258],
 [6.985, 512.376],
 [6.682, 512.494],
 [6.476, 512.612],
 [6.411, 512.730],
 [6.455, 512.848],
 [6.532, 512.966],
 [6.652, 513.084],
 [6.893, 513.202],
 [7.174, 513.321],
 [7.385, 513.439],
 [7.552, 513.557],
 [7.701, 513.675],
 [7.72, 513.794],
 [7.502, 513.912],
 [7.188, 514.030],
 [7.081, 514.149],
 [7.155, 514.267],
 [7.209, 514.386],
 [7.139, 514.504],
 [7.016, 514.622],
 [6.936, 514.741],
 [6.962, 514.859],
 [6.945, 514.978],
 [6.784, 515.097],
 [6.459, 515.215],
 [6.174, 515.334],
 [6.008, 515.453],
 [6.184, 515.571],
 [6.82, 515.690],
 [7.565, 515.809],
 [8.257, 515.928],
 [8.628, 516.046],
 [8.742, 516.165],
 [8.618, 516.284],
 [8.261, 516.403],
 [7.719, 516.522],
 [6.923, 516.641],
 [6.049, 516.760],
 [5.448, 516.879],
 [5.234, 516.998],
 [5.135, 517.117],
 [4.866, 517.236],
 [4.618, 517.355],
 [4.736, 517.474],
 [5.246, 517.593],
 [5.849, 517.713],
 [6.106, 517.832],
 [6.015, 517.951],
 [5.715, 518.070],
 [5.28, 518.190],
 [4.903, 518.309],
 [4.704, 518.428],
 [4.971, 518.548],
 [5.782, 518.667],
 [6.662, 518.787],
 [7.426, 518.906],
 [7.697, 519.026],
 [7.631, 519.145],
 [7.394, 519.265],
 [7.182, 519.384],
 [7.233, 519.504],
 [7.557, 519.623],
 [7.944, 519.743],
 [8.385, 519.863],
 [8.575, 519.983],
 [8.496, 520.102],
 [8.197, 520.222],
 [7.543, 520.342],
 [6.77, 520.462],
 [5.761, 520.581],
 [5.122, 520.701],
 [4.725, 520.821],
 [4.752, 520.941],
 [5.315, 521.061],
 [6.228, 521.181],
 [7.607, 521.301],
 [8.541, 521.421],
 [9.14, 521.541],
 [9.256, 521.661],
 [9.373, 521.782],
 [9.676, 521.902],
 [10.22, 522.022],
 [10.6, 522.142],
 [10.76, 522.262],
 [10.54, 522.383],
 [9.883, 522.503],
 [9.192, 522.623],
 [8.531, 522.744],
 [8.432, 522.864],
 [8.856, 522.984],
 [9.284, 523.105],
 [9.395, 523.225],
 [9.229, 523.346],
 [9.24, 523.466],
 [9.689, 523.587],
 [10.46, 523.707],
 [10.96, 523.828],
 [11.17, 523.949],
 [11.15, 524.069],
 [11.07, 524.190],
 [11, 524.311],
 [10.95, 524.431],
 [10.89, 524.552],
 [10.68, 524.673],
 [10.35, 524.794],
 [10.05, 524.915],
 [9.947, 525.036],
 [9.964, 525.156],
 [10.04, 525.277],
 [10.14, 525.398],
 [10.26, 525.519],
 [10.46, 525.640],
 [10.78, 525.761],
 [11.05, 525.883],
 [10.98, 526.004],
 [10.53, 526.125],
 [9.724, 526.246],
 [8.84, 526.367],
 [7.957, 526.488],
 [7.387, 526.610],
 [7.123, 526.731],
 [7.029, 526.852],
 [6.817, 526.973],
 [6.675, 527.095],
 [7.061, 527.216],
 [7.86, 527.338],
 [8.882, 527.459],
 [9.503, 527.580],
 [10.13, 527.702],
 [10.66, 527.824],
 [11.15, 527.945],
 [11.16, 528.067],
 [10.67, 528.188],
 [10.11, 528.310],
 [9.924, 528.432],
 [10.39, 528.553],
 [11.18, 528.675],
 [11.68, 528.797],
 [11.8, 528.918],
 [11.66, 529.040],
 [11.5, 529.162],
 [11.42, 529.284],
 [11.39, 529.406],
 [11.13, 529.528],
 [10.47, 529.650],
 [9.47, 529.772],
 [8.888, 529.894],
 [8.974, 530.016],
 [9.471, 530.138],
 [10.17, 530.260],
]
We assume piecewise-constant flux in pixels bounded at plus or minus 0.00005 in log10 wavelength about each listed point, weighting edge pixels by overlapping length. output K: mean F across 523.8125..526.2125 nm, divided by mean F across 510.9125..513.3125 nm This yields 1.49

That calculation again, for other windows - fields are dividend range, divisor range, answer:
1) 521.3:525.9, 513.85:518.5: 1.53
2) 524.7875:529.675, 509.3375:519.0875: 1.45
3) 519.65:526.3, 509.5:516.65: 1.28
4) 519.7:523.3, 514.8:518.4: 1.29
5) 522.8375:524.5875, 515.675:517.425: 1.48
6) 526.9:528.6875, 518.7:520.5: 1.23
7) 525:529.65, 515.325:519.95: 1.50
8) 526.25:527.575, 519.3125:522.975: 0.96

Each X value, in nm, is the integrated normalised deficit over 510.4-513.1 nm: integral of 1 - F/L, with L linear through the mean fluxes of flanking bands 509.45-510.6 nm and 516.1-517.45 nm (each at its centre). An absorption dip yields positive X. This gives 0.01 nm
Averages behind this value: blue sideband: 7.32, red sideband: 6.47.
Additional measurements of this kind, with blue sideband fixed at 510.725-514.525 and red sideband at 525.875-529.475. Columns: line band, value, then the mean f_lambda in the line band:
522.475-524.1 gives -0.12 nm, 9.65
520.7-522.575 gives 0.08 nm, 8.34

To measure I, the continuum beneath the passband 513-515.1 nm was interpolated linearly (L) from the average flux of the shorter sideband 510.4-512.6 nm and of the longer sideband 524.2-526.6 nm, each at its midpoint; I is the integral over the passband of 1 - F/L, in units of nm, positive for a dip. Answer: 0.16 nm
